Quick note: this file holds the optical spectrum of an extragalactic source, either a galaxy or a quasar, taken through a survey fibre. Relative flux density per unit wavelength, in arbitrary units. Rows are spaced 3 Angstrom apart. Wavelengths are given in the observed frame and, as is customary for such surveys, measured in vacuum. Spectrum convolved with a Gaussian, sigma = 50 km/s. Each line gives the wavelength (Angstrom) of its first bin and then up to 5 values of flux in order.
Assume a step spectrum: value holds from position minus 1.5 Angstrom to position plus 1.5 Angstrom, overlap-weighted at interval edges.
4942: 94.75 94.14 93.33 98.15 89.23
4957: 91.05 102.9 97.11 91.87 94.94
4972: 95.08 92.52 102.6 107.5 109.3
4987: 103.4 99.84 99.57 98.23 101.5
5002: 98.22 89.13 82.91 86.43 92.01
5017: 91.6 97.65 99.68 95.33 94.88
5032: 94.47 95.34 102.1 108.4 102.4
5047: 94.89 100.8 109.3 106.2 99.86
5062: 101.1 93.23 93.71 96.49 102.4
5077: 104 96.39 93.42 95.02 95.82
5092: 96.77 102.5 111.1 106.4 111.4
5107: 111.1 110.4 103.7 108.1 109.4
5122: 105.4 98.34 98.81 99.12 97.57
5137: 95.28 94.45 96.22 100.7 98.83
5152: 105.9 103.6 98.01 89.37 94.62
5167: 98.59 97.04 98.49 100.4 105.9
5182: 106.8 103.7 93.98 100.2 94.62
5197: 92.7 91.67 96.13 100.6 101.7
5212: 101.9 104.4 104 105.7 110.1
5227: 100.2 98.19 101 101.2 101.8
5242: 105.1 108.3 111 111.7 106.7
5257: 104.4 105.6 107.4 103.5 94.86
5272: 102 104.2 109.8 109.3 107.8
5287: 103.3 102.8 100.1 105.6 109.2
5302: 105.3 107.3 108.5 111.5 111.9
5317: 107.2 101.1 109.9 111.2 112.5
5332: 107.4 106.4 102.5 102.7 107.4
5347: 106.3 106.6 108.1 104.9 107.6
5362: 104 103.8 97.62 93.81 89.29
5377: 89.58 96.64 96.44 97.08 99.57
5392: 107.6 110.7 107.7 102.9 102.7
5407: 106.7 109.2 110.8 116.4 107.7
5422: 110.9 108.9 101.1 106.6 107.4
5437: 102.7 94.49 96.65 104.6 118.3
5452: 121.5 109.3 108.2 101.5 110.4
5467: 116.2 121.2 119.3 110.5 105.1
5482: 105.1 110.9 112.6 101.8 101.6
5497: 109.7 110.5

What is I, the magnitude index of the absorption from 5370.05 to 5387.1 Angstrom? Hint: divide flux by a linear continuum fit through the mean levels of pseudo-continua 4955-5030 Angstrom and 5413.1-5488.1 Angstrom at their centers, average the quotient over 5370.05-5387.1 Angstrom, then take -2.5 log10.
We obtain 0.14 mag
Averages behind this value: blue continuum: 96.6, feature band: 93.7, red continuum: 109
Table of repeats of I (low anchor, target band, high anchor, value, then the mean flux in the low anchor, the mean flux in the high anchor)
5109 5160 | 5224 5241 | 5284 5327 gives 0.03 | 101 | 107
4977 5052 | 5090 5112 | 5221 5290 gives -0.07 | 98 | 105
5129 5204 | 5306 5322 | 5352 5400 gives -0.08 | 98.2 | 101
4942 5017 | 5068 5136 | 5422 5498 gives -0.03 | 96.2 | 108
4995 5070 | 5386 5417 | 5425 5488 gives 0.00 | 97.2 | 109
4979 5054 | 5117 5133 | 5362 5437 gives -0.03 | 98.2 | 103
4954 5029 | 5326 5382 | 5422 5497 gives 0.03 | 96.5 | 108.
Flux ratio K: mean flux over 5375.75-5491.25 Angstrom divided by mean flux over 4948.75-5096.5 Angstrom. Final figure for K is 1.1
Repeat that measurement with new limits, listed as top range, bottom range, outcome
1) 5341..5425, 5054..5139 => 1.02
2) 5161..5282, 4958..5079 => 1.04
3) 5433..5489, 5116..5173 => 1.10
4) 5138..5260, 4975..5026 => 1.04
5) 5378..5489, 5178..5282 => 1.04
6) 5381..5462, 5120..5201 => 1.08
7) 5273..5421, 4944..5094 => 1.08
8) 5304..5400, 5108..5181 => 1.04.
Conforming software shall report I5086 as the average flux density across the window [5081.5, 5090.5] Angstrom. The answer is 94.8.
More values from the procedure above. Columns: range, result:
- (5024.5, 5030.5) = 95.1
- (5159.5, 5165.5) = 92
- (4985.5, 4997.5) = 100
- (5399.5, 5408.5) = 104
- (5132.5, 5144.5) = 95.9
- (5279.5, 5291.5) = 106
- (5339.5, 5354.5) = 106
